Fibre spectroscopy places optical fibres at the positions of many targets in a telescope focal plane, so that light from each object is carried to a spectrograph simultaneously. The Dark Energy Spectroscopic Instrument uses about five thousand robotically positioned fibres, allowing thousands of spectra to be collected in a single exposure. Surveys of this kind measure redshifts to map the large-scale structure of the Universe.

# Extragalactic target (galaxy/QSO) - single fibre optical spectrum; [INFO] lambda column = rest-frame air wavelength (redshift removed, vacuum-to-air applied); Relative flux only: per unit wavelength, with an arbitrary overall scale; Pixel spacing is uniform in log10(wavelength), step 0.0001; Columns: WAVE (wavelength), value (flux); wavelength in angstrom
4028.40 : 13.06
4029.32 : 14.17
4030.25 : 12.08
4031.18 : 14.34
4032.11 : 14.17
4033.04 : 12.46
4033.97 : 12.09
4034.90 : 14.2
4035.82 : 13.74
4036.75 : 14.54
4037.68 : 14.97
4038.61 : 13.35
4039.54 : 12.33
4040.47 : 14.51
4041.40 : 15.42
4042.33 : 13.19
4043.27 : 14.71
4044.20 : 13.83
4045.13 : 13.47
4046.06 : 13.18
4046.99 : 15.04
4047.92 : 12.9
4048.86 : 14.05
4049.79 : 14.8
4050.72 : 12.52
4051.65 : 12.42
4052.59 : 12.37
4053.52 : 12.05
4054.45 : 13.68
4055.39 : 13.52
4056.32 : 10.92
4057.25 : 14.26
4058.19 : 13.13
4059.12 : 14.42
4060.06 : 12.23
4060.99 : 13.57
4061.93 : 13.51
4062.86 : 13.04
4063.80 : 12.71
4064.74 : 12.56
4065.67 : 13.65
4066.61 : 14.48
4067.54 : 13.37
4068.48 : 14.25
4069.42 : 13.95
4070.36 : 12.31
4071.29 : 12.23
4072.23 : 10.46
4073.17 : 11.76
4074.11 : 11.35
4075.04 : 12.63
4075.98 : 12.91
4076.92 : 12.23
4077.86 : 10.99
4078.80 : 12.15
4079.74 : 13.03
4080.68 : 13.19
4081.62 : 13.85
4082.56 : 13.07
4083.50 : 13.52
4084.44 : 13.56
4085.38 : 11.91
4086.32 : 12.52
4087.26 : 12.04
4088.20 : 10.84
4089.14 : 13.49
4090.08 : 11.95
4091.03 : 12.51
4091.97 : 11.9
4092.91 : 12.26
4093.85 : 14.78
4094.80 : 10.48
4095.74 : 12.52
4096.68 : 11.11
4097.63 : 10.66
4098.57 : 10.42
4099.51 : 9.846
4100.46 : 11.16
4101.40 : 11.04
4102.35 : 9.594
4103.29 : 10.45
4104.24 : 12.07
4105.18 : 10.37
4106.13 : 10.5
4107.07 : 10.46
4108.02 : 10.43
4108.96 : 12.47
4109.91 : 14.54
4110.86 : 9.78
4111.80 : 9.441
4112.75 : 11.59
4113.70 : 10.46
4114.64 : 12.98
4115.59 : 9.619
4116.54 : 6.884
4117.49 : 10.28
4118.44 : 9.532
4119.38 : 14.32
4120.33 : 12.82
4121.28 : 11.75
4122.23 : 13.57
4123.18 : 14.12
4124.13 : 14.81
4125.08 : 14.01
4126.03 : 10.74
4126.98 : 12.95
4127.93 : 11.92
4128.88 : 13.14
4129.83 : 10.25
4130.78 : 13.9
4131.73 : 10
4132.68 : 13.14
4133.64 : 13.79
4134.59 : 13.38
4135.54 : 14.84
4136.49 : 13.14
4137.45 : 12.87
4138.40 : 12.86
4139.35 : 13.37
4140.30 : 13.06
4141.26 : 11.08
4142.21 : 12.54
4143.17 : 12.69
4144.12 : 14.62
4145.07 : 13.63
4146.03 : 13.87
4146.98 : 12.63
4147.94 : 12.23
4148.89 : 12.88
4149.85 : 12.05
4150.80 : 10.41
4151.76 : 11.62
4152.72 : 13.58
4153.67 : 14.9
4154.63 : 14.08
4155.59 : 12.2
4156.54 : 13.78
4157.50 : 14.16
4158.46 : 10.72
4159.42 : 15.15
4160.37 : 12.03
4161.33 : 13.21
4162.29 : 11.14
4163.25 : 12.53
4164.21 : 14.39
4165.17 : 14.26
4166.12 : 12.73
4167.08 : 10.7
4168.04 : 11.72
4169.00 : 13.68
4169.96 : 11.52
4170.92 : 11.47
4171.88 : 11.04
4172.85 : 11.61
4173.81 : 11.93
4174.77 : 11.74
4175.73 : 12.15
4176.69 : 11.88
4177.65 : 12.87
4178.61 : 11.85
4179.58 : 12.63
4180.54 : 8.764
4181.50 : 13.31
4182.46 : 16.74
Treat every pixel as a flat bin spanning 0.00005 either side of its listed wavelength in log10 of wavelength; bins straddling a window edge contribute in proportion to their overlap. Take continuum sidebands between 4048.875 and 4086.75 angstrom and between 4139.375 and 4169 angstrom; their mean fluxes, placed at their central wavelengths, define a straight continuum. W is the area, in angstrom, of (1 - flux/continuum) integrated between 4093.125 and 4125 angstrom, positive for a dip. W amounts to 3.6 angstrom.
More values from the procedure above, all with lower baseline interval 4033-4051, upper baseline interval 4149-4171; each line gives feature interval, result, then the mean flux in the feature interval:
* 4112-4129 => 1.5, 11.9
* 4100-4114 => 2.4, 11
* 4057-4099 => 2.7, 12.6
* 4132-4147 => -0.3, 13.2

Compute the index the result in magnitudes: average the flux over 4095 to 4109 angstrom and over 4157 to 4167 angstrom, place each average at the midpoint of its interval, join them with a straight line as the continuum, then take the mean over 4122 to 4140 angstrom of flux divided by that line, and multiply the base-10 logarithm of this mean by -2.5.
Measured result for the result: -0.10 mag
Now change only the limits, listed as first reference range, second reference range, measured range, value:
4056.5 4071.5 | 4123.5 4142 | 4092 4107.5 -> 0.17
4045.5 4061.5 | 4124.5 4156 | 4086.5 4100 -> 0.11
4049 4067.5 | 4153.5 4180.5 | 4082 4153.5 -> 0.06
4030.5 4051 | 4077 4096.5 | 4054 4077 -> 0.01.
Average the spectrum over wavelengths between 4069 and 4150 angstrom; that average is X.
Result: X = 12.1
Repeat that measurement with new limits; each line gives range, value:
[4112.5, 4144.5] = 12.4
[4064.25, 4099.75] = 12.4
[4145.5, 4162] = 12.9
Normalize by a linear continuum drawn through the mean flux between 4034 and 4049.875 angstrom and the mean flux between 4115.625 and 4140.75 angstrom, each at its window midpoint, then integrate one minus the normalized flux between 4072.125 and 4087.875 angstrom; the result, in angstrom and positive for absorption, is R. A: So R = 0.99 angstrom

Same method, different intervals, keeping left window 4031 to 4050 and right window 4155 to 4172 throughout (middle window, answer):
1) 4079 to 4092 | 0.7 angstrom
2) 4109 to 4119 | 1.9 angstrom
